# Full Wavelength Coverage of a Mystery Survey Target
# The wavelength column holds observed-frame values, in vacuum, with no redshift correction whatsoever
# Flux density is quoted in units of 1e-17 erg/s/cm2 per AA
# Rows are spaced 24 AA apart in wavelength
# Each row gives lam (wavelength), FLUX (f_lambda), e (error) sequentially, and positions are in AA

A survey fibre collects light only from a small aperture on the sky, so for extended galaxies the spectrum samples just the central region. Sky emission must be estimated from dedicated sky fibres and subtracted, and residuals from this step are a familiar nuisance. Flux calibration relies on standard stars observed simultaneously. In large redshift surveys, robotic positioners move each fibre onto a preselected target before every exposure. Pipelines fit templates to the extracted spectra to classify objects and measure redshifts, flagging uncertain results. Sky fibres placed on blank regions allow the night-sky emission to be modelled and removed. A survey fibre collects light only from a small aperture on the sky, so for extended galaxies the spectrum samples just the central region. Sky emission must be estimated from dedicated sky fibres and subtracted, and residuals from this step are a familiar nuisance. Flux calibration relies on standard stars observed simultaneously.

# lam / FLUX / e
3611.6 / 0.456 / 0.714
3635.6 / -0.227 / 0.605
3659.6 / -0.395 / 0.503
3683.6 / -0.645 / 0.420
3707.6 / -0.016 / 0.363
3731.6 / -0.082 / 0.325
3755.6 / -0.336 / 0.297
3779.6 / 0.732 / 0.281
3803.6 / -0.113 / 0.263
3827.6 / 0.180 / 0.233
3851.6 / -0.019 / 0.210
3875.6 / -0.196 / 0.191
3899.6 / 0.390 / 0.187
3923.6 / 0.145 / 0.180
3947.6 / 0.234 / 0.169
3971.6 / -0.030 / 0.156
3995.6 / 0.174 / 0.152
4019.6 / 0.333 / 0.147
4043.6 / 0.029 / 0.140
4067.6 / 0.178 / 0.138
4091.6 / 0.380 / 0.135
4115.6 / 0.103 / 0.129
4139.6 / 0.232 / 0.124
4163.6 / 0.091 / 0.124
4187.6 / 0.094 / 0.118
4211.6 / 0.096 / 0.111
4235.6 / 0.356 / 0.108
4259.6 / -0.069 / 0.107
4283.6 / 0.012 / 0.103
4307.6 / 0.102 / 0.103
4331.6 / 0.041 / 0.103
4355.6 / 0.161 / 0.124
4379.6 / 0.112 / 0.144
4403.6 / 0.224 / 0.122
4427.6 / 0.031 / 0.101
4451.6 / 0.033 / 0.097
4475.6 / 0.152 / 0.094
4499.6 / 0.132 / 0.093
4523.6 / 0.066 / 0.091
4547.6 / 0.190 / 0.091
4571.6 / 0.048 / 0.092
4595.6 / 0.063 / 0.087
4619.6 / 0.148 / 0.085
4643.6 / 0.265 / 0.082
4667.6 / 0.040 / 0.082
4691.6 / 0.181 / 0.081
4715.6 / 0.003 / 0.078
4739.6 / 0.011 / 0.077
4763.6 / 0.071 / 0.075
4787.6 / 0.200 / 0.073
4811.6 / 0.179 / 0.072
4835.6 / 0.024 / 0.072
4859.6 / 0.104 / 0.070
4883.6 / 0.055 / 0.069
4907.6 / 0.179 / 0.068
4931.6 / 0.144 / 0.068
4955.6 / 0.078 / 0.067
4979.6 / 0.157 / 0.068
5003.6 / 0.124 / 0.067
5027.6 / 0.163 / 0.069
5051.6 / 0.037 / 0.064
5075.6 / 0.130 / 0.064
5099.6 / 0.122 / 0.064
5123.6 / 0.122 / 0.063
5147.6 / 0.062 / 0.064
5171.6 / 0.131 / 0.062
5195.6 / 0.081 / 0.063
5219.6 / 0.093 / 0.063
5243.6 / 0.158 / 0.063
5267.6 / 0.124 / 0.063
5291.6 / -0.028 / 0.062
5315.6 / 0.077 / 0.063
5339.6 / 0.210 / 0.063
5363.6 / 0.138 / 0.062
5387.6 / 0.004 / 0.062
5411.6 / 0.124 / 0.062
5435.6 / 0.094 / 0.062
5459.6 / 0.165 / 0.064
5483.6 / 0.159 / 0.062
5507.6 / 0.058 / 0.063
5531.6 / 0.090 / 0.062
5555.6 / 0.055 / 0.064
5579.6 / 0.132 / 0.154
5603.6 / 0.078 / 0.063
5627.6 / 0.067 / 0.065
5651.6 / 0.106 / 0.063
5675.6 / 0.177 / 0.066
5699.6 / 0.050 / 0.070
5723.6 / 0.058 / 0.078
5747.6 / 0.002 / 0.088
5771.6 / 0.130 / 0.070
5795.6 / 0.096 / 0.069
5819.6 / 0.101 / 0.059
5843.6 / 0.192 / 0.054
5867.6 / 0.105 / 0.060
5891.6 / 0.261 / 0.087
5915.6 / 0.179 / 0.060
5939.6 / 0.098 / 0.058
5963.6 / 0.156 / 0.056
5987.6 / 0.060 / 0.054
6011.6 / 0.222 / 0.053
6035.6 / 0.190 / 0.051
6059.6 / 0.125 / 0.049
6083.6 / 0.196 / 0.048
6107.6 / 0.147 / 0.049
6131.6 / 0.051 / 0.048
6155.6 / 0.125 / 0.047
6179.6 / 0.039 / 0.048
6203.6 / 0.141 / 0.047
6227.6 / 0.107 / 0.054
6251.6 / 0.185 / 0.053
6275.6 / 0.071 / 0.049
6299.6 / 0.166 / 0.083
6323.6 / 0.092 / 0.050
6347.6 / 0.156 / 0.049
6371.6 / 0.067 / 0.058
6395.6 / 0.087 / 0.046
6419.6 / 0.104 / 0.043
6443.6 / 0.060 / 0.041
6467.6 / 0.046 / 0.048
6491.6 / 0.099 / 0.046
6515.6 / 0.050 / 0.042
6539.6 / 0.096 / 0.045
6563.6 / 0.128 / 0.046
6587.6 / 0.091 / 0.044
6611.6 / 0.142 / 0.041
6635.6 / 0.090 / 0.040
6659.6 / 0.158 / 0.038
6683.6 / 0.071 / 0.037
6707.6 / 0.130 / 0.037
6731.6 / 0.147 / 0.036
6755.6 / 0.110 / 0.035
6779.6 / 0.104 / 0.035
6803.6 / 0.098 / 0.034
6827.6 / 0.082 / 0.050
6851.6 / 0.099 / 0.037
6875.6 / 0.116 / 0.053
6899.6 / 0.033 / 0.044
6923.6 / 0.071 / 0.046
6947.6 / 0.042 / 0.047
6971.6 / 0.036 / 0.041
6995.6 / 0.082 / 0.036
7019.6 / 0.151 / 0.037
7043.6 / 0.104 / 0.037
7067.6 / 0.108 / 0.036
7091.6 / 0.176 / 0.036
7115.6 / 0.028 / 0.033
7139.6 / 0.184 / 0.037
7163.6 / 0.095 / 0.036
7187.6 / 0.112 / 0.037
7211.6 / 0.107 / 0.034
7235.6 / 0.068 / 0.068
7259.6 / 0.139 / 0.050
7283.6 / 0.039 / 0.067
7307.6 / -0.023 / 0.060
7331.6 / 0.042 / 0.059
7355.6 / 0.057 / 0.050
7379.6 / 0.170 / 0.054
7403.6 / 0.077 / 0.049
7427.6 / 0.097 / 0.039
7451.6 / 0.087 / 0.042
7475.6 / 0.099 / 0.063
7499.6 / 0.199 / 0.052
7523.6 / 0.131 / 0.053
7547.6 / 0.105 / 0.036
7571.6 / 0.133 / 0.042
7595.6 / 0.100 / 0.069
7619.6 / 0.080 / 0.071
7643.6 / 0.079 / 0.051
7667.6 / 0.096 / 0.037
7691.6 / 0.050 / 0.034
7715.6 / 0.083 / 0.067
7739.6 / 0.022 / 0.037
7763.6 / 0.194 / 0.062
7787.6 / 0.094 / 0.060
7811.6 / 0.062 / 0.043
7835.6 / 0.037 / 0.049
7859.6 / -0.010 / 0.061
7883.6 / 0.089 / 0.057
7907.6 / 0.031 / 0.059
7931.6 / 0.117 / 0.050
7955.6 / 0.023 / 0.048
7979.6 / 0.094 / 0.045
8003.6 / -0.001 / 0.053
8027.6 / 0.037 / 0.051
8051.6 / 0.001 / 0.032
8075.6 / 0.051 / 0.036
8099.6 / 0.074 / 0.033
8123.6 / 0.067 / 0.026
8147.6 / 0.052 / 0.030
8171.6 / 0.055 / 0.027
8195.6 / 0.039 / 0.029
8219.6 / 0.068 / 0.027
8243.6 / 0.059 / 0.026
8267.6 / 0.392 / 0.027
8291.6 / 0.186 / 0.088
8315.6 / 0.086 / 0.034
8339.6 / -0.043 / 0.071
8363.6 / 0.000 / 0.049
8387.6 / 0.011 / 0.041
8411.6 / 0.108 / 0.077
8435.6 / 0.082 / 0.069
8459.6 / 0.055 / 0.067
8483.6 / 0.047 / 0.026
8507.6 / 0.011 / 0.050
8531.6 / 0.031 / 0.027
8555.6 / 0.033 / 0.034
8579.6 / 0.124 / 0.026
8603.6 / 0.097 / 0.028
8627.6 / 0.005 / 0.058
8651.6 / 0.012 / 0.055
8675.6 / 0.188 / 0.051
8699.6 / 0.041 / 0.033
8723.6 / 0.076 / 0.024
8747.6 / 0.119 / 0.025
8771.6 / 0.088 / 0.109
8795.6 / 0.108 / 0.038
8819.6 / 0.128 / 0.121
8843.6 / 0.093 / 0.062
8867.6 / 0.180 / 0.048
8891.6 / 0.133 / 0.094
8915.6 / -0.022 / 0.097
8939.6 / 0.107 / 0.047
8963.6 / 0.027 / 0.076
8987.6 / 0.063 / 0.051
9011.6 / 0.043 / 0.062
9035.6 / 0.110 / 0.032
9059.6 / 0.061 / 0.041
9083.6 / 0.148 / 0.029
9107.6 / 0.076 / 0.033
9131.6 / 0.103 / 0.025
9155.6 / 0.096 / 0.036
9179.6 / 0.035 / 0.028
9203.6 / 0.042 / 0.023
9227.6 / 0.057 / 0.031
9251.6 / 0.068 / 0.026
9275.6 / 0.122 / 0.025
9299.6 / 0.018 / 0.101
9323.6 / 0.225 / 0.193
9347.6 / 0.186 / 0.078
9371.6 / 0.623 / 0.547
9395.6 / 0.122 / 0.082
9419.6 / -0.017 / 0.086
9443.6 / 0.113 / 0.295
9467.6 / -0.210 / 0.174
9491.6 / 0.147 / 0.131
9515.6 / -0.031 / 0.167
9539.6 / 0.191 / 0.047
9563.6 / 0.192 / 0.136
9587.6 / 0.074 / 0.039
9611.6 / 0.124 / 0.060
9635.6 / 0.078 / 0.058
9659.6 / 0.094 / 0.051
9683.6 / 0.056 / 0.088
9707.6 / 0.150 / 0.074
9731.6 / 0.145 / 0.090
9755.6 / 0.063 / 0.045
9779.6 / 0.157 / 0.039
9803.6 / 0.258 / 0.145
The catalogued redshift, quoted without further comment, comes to 1.220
